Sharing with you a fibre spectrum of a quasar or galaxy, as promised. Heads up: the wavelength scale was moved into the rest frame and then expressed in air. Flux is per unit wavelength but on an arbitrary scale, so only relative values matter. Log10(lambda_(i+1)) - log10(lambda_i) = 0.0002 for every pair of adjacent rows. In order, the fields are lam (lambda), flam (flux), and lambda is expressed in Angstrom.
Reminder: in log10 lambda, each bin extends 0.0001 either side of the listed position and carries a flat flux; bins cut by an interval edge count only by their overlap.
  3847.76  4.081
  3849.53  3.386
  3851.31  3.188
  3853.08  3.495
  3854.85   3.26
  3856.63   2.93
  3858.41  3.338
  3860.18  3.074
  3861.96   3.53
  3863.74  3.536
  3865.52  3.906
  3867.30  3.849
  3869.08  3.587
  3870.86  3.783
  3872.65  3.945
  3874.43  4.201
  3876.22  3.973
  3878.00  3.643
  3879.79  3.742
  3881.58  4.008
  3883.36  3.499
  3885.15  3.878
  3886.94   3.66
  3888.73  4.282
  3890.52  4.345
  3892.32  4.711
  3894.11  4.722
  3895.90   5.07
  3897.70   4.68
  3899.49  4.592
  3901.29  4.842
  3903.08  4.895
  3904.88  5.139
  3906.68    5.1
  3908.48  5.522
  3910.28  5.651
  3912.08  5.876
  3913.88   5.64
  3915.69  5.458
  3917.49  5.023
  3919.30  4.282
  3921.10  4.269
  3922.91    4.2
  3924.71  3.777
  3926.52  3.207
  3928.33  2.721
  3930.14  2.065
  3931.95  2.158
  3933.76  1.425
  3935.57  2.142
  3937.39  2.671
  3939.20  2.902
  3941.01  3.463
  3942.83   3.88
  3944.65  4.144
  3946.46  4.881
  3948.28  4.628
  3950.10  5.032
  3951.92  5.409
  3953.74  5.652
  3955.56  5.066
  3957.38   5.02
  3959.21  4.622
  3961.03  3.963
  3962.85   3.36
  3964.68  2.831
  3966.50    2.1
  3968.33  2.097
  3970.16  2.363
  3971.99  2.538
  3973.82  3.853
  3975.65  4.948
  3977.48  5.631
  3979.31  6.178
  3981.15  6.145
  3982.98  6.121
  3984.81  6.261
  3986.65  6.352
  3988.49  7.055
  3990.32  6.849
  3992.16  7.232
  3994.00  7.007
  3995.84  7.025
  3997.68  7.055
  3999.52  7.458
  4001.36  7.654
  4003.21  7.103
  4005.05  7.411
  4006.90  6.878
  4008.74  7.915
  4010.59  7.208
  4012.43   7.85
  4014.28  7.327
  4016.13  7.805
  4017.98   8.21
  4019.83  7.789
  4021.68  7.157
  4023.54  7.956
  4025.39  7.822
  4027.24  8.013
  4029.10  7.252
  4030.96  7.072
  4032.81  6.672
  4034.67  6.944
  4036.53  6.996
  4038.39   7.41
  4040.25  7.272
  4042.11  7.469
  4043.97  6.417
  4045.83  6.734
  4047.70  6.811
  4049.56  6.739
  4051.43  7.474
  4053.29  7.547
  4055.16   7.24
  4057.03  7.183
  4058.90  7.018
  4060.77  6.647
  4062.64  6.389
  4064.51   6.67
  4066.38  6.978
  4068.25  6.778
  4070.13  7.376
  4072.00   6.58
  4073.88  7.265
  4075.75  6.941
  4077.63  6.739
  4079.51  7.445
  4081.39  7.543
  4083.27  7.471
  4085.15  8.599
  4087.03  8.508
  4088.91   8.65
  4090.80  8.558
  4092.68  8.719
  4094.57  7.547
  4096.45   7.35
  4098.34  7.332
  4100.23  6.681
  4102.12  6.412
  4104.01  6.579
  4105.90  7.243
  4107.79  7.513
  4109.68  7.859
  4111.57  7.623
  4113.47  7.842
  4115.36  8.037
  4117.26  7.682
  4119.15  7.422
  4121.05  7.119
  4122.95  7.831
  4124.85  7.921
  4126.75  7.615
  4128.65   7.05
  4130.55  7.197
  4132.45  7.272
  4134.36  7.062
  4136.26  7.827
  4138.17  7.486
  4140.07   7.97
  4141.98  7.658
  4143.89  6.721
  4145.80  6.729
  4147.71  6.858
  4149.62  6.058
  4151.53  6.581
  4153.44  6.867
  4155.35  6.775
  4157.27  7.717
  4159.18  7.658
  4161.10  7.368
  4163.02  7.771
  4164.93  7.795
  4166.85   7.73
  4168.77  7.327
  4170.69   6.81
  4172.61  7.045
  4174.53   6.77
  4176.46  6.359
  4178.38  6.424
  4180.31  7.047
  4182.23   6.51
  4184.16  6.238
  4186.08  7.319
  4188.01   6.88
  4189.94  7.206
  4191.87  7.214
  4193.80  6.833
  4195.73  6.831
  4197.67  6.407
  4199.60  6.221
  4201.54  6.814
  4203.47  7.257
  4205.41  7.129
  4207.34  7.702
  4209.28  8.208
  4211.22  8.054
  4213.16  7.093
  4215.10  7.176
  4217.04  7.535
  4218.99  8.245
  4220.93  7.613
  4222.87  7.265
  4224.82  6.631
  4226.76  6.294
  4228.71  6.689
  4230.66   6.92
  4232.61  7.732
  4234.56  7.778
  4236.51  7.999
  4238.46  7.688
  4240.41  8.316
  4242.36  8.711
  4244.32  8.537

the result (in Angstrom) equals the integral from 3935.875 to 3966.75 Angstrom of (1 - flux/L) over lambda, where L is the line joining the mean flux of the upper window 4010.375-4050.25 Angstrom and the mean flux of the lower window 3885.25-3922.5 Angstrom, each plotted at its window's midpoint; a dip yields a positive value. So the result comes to 9.0 Angstrom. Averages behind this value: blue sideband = 4.86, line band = 4.1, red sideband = 7.32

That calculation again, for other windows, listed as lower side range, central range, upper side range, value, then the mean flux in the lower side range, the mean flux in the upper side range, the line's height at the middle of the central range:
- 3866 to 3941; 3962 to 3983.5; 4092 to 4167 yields 4.7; 4.07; 7.35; 5.07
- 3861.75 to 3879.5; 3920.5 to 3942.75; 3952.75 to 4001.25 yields 8.1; 3.8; 5.23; 4.62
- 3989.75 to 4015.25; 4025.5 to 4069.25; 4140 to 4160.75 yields 1.0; 7.29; 7.02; 7.21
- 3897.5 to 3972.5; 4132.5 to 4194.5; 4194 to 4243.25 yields -3.5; 4.03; 7.36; 6.72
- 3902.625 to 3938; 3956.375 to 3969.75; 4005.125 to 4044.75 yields 4.9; 4.06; 7.41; 5.43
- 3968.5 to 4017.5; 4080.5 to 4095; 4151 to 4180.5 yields -3.0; 6.39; 7.14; 6.8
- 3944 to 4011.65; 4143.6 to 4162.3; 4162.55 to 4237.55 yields -0.4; 5.5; 7.15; 6.8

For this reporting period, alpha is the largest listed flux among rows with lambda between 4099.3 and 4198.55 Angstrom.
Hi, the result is 8.037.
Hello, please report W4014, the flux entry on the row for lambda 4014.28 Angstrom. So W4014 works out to 7.327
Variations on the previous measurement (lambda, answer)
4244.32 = 8.537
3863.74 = 3.536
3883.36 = 3.499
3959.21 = 4.622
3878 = 3.643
